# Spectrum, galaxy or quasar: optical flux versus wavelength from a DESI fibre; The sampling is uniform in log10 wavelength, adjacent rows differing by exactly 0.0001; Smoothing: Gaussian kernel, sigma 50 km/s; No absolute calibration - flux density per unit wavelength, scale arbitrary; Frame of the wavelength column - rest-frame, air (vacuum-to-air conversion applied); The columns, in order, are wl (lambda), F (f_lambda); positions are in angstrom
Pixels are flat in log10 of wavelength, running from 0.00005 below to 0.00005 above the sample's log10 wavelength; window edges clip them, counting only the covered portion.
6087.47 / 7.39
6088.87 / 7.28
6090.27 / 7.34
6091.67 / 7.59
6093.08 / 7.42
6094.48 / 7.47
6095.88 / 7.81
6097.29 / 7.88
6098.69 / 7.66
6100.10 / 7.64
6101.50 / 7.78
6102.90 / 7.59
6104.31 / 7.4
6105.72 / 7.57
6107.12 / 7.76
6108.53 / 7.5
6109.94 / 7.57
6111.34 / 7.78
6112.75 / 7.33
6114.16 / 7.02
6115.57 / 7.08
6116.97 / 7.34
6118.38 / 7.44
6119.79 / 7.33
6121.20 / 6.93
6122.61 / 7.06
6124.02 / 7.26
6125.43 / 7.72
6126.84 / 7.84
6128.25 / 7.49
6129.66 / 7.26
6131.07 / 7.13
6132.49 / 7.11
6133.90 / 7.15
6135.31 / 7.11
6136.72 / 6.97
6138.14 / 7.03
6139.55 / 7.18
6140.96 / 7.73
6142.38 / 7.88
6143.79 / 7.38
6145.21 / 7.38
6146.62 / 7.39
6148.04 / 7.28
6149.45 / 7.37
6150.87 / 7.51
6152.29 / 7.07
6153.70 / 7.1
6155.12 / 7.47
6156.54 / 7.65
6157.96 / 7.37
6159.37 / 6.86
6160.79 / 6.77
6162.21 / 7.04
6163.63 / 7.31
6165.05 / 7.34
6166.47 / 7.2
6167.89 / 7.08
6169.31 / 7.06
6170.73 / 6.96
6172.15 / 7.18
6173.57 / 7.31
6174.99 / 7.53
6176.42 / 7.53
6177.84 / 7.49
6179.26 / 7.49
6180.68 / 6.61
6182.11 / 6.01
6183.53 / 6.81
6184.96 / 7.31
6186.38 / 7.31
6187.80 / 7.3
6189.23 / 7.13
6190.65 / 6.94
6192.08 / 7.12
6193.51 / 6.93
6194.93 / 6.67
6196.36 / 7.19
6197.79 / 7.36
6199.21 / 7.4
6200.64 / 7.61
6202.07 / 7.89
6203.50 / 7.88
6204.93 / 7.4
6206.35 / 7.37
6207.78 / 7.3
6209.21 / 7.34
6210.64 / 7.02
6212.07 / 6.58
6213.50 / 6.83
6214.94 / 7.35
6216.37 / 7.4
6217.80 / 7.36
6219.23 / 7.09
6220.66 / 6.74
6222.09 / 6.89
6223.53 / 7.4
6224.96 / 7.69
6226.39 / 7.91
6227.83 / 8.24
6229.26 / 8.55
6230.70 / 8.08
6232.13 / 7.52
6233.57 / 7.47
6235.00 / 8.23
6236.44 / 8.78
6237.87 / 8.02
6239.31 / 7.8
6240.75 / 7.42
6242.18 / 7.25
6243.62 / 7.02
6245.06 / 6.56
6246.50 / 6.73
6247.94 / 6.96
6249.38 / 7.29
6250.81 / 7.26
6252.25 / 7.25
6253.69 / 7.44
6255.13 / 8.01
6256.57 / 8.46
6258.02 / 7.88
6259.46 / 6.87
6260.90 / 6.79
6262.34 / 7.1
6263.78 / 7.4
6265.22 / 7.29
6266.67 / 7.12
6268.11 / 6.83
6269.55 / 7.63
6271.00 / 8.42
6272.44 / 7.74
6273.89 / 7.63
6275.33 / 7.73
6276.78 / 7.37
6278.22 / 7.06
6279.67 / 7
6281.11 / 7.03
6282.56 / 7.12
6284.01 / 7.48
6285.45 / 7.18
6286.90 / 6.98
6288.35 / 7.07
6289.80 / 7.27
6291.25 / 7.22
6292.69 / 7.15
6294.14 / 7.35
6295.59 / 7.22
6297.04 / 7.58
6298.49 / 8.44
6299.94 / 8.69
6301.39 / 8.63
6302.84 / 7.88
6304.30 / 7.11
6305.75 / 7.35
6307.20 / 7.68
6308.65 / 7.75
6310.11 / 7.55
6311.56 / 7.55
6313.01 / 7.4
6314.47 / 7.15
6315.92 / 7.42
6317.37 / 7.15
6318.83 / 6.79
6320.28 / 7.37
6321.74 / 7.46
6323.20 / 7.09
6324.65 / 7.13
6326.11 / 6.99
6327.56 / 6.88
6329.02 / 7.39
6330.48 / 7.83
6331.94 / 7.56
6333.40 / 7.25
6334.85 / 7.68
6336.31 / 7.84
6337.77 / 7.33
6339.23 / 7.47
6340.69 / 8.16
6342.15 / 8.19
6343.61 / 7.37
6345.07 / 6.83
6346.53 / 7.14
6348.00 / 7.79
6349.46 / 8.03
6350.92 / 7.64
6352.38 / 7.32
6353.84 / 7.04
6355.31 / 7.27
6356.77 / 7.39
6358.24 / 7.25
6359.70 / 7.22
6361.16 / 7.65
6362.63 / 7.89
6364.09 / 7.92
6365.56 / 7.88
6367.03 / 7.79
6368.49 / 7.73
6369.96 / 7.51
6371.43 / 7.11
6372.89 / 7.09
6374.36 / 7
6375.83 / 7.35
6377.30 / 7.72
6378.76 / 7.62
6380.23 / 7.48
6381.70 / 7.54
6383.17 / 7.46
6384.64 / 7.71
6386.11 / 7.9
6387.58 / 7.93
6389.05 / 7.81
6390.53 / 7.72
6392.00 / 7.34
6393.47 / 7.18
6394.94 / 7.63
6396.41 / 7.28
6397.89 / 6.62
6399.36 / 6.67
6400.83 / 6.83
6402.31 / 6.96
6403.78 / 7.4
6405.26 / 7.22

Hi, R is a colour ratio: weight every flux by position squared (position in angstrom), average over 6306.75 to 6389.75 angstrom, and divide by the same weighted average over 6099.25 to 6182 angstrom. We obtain 1.09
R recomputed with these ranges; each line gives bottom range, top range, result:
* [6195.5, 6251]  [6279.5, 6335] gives 1.02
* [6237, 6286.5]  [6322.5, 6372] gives 1.05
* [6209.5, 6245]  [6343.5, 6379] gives 1.04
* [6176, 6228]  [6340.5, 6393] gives 1.10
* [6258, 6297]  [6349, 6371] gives 1.06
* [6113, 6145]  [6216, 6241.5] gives 1.09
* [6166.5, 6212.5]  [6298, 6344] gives 1.09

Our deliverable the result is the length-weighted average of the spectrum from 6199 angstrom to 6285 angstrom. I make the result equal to 7.44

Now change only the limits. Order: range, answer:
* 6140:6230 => 7.28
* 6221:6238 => 7.87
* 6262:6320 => 7.44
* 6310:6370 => 7.46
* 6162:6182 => 7.19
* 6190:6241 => 7.47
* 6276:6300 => 7.33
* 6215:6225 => 7.2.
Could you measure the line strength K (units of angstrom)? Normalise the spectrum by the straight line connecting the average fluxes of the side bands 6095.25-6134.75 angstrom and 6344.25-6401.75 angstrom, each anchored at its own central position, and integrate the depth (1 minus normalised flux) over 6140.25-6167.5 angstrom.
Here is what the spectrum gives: 0.5 angstrom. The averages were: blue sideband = 7.44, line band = 7.32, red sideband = 7.44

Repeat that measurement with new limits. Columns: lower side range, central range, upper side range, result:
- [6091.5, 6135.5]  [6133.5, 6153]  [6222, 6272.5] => 0.37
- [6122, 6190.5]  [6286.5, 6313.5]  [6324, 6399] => -0.62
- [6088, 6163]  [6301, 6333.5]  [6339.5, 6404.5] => 0.20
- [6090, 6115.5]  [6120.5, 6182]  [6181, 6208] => 0.89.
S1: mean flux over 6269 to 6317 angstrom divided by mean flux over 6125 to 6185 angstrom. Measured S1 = 1.04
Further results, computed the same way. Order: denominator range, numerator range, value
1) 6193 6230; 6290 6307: 1.04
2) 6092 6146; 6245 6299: 0.99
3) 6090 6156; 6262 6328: 1.00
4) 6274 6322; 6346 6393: 1.01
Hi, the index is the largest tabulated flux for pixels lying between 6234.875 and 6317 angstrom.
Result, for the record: 8.78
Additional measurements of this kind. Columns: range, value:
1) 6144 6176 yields 7.65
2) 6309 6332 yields 7.83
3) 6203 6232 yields 8.55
